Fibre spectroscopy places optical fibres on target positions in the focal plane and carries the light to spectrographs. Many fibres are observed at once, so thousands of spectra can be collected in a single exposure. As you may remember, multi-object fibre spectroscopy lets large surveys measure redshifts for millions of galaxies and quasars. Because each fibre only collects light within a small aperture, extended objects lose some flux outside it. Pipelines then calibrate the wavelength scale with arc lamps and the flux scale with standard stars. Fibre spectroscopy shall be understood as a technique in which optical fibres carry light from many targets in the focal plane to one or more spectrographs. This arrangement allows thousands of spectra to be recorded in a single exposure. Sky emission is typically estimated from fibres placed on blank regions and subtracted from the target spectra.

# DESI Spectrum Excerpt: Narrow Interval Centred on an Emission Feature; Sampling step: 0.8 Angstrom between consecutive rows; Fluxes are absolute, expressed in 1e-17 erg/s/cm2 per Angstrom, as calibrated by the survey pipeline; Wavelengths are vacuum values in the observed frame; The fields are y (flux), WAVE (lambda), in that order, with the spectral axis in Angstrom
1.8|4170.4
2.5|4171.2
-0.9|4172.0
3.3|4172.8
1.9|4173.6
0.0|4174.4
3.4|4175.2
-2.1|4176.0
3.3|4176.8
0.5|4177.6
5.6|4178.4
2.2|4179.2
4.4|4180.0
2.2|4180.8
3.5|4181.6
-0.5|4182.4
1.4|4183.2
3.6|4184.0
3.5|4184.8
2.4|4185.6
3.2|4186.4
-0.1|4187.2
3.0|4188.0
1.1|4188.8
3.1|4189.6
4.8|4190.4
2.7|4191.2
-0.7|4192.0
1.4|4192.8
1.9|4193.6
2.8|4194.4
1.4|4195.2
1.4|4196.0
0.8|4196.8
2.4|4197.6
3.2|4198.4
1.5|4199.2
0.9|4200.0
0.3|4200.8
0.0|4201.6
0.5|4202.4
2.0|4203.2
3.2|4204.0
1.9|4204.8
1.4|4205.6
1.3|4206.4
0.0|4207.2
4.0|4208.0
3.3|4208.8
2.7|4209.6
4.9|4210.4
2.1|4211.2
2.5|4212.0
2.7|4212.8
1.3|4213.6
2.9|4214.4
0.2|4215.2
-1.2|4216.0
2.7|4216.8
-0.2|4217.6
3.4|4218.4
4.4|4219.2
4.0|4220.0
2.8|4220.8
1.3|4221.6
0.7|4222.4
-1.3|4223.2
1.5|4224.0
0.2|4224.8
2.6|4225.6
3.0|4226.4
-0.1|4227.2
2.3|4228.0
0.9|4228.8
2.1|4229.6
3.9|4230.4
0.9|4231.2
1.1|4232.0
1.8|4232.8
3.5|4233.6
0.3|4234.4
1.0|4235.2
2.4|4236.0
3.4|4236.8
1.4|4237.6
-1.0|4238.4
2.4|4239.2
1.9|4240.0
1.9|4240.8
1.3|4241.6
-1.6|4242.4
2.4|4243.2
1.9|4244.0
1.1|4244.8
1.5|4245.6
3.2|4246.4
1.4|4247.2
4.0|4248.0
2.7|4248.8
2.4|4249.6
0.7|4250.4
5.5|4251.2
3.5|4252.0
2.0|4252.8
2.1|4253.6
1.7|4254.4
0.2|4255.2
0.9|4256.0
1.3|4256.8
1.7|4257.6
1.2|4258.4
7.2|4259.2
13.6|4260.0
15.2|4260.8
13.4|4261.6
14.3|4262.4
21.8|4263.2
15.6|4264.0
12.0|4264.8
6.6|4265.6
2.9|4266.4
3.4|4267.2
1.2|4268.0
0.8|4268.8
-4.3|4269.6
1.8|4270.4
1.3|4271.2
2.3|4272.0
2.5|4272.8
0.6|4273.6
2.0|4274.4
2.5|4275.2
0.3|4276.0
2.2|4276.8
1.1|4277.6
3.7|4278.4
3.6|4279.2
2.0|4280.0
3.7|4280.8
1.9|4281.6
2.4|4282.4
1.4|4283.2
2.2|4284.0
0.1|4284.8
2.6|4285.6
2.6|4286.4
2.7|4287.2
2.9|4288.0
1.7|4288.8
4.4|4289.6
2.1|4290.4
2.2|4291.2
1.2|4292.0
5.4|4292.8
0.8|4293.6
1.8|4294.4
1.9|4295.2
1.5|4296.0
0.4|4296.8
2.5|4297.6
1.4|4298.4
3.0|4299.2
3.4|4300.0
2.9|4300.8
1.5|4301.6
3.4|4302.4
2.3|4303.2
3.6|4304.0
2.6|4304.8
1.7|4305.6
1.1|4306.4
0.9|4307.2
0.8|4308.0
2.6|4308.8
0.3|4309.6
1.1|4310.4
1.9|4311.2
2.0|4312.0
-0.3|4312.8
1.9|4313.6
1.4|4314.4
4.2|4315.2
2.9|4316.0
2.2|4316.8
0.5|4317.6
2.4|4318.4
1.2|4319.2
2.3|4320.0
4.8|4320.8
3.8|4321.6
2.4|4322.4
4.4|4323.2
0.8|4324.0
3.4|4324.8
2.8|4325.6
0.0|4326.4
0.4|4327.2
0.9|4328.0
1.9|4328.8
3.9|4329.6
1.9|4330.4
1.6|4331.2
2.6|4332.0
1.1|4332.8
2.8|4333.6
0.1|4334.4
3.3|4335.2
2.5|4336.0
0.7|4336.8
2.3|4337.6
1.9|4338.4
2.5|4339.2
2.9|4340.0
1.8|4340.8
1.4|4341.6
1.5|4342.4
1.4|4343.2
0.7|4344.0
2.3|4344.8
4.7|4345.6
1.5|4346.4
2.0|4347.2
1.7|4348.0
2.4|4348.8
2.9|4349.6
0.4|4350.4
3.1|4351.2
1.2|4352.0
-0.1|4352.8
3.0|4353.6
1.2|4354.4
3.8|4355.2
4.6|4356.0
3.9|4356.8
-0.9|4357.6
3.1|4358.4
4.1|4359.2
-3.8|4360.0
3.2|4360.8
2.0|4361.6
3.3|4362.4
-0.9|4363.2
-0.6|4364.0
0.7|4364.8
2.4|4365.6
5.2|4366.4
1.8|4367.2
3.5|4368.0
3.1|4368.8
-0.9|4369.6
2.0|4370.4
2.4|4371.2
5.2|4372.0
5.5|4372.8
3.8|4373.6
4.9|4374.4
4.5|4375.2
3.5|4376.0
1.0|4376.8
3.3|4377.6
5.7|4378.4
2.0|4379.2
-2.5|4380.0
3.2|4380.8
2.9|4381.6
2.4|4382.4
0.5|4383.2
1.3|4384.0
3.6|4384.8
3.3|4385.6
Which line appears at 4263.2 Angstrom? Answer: [O II]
